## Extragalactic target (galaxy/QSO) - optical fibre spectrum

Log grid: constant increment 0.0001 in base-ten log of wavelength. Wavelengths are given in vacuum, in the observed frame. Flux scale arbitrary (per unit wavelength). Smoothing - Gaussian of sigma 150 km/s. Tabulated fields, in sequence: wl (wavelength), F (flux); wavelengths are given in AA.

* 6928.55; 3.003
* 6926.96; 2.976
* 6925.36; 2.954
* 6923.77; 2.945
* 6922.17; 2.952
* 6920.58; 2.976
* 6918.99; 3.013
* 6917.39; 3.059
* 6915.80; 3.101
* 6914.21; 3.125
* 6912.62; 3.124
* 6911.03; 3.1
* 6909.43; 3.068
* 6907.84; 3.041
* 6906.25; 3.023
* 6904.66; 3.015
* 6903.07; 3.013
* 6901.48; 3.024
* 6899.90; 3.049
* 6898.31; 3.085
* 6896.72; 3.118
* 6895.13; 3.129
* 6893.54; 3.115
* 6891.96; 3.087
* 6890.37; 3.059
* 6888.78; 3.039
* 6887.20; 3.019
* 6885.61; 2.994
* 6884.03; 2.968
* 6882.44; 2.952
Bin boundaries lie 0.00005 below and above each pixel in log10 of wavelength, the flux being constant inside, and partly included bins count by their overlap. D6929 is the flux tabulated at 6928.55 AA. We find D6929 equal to 3.003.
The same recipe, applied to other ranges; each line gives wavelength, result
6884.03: 2.968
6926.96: 2.976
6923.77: 2.945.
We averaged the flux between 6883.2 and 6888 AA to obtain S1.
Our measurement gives 2.99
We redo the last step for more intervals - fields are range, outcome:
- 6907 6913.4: 3.08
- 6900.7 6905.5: 3.02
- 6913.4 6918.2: 3.09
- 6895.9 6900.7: 3.09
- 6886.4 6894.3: 3.06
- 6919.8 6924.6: 2.96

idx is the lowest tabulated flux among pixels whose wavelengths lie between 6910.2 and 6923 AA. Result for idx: 2.952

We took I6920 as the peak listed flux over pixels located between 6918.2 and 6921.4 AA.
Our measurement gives 3.013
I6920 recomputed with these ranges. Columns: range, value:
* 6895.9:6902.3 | 3.118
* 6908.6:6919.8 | 3.125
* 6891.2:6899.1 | 3.129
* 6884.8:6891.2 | 3.059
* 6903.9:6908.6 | 3.041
